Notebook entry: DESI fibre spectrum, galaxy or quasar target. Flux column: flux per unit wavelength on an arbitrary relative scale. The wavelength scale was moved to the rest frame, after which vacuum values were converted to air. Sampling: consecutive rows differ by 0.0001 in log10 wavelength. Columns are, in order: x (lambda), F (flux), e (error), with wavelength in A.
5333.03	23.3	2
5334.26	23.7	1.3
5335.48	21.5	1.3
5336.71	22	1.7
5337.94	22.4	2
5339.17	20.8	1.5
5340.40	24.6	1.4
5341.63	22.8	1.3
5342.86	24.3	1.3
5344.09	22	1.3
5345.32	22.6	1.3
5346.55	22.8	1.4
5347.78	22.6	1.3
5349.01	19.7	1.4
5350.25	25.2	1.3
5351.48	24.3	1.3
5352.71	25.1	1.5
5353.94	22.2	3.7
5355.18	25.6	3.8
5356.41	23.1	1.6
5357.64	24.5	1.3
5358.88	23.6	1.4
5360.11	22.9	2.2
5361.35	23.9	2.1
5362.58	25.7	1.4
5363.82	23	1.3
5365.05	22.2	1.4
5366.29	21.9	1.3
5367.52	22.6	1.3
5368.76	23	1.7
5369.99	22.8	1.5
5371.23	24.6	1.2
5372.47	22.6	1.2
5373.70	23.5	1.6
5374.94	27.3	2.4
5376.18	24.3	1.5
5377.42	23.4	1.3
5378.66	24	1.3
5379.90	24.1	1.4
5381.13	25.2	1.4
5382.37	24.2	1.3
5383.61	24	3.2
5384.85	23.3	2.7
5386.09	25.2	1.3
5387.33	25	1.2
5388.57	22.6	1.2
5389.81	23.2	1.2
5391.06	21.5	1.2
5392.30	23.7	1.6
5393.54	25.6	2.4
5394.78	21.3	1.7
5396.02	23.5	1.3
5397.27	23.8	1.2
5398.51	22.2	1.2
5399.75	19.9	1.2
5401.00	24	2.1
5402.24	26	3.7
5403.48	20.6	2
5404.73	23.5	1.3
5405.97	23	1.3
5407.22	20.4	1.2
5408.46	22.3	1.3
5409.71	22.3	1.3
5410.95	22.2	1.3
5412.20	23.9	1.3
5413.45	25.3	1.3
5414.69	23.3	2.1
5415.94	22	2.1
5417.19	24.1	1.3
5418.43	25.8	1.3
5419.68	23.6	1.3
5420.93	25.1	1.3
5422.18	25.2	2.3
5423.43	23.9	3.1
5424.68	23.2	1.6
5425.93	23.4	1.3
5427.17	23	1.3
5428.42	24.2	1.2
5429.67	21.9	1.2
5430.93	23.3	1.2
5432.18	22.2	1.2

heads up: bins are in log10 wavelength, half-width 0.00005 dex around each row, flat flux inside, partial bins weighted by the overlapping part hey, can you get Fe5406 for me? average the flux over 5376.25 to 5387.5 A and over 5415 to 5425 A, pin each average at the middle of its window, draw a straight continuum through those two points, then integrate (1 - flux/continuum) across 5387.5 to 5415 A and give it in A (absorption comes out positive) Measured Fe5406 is 1.4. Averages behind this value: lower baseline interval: 24.2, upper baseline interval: 24.1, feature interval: 22.9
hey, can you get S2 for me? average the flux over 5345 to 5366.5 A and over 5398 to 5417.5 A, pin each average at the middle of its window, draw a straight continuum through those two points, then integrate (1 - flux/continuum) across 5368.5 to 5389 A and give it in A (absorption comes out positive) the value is -0.8 A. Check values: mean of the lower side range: 23.4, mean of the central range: 24.1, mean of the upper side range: 22.8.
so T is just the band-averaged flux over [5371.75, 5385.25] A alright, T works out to 24.2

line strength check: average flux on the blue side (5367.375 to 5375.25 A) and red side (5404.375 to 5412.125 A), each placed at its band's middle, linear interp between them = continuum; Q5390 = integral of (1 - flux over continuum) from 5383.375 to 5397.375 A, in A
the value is -0.3 A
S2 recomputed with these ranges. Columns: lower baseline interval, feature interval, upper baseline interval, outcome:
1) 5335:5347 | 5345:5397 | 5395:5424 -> -1.7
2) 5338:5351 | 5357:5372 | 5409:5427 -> -0.2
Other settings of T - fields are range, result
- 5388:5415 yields 22.9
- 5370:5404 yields 23.6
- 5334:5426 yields 23.4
